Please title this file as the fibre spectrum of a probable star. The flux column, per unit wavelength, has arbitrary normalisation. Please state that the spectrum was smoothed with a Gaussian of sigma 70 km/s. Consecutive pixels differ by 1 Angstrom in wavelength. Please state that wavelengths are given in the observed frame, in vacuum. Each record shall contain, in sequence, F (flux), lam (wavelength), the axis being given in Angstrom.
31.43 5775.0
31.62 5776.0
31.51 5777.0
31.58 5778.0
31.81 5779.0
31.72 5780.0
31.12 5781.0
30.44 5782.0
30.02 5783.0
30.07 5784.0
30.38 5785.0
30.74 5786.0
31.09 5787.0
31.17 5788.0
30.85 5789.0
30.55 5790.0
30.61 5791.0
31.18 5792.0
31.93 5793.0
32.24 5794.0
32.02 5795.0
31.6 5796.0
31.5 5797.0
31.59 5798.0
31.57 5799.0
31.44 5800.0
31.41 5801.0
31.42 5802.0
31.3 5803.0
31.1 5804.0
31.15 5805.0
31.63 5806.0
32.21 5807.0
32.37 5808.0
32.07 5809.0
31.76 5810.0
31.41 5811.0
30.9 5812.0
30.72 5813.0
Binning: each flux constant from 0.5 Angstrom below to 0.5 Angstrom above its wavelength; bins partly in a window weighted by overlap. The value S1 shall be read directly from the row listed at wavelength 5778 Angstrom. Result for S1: 31.58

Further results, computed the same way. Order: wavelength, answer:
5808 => 32.37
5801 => 31.41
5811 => 31.41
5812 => 30.9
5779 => 31.81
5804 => 31.1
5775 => 31.43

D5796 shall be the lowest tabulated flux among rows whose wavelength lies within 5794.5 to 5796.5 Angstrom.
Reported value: 31.6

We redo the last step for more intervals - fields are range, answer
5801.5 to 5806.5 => 31.1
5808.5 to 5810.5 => 31.76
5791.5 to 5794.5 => 31.18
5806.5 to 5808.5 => 32.21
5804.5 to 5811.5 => 31.15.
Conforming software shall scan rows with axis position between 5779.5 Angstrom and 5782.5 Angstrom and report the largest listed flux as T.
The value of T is 31.72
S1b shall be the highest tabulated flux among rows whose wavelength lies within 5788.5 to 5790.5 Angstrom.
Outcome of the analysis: 30.85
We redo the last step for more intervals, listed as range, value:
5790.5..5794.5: 32.24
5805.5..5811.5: 32.37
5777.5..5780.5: 31.81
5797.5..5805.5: 31.59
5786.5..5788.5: 31.17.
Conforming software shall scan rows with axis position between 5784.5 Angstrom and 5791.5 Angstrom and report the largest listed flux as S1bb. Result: 31.17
